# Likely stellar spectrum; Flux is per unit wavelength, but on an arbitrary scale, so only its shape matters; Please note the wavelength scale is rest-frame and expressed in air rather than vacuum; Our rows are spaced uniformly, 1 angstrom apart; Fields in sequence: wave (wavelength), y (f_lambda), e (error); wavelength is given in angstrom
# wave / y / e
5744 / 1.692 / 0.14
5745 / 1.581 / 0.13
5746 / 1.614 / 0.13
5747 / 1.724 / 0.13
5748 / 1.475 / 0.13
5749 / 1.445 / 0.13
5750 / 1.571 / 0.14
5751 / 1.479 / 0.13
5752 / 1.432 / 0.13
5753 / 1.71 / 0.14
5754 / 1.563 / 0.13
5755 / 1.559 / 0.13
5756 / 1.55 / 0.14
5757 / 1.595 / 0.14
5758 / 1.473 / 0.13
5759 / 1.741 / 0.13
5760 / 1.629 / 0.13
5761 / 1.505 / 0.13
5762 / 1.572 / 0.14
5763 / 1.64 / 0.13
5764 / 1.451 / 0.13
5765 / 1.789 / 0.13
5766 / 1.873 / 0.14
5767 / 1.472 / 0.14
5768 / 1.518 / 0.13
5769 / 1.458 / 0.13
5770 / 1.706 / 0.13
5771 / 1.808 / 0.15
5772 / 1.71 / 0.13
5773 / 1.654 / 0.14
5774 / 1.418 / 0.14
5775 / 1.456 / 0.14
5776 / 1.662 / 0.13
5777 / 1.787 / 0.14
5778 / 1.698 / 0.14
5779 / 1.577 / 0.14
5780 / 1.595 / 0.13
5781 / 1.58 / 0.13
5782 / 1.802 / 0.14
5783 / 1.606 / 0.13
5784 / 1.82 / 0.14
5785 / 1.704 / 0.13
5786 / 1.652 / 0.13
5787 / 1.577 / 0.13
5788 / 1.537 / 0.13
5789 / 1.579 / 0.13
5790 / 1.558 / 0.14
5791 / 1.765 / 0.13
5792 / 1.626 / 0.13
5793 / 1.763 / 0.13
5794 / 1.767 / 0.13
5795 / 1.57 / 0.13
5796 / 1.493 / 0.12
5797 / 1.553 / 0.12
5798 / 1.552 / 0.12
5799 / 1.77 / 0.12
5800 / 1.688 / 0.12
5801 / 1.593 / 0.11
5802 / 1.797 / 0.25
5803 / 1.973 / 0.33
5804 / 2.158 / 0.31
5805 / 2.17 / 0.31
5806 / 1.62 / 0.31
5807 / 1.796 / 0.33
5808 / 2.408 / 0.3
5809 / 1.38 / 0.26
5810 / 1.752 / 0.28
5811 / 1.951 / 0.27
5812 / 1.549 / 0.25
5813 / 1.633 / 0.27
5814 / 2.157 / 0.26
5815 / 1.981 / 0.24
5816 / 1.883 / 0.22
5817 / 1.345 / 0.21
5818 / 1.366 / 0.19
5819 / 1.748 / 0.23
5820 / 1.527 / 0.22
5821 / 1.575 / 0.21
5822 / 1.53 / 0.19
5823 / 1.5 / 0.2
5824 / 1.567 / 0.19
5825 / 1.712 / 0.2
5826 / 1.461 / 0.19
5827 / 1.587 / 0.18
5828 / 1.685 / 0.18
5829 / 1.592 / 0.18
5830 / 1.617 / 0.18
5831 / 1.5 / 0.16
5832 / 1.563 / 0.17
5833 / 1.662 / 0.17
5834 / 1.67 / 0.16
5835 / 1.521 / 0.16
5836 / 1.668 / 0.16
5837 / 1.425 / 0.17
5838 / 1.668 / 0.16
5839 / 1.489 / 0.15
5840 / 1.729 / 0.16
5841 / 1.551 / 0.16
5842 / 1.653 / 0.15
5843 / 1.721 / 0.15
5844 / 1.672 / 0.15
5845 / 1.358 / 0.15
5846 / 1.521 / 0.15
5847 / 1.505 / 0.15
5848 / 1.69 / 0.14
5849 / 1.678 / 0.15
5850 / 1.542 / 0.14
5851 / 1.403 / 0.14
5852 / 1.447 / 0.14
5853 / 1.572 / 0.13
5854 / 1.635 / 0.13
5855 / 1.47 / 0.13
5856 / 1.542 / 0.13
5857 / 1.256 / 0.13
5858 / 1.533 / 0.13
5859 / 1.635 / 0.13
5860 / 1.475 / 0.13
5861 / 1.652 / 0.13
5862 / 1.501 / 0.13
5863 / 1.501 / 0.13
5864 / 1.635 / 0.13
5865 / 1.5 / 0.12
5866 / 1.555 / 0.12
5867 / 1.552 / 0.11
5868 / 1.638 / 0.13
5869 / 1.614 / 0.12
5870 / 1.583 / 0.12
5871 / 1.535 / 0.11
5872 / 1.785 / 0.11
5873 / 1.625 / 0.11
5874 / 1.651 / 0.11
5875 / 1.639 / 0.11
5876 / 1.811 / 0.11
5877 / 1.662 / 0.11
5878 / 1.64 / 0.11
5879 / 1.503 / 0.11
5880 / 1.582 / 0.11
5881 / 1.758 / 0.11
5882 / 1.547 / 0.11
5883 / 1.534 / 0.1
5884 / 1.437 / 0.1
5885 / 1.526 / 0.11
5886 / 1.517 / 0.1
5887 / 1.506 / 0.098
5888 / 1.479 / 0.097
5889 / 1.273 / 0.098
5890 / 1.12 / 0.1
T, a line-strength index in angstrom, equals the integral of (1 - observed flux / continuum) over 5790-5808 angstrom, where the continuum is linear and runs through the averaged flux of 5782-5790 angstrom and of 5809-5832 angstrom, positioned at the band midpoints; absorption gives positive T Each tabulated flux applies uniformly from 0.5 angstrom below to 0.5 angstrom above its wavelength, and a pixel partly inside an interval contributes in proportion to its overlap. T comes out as -1.3 angstrom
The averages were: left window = 1.64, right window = 1.64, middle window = 1.76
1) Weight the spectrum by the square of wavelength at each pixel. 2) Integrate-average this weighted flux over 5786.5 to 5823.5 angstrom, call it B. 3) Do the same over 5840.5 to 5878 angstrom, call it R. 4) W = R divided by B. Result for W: 0.9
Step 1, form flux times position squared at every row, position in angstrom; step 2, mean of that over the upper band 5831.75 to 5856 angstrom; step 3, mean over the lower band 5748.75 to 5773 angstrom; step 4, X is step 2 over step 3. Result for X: 1.0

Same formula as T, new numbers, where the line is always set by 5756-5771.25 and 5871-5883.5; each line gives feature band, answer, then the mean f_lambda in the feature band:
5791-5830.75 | -1.9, 1.7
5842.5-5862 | 1.1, 1.54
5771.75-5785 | -0.3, 1.64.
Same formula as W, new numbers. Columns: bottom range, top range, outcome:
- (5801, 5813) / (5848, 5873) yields 0.86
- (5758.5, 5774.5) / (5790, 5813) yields 1.09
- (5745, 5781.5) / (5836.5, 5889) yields 1.02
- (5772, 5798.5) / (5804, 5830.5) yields 1.06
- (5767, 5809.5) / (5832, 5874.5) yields 0.95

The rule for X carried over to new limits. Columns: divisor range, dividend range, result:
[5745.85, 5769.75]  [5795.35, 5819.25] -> 1.14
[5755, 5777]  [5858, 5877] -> 1.03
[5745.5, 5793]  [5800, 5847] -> 1.06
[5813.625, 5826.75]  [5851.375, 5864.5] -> 0.94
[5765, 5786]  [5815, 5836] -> 0.98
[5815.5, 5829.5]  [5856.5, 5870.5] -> 0.99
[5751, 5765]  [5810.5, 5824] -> 1.08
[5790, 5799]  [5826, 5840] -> 0.98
